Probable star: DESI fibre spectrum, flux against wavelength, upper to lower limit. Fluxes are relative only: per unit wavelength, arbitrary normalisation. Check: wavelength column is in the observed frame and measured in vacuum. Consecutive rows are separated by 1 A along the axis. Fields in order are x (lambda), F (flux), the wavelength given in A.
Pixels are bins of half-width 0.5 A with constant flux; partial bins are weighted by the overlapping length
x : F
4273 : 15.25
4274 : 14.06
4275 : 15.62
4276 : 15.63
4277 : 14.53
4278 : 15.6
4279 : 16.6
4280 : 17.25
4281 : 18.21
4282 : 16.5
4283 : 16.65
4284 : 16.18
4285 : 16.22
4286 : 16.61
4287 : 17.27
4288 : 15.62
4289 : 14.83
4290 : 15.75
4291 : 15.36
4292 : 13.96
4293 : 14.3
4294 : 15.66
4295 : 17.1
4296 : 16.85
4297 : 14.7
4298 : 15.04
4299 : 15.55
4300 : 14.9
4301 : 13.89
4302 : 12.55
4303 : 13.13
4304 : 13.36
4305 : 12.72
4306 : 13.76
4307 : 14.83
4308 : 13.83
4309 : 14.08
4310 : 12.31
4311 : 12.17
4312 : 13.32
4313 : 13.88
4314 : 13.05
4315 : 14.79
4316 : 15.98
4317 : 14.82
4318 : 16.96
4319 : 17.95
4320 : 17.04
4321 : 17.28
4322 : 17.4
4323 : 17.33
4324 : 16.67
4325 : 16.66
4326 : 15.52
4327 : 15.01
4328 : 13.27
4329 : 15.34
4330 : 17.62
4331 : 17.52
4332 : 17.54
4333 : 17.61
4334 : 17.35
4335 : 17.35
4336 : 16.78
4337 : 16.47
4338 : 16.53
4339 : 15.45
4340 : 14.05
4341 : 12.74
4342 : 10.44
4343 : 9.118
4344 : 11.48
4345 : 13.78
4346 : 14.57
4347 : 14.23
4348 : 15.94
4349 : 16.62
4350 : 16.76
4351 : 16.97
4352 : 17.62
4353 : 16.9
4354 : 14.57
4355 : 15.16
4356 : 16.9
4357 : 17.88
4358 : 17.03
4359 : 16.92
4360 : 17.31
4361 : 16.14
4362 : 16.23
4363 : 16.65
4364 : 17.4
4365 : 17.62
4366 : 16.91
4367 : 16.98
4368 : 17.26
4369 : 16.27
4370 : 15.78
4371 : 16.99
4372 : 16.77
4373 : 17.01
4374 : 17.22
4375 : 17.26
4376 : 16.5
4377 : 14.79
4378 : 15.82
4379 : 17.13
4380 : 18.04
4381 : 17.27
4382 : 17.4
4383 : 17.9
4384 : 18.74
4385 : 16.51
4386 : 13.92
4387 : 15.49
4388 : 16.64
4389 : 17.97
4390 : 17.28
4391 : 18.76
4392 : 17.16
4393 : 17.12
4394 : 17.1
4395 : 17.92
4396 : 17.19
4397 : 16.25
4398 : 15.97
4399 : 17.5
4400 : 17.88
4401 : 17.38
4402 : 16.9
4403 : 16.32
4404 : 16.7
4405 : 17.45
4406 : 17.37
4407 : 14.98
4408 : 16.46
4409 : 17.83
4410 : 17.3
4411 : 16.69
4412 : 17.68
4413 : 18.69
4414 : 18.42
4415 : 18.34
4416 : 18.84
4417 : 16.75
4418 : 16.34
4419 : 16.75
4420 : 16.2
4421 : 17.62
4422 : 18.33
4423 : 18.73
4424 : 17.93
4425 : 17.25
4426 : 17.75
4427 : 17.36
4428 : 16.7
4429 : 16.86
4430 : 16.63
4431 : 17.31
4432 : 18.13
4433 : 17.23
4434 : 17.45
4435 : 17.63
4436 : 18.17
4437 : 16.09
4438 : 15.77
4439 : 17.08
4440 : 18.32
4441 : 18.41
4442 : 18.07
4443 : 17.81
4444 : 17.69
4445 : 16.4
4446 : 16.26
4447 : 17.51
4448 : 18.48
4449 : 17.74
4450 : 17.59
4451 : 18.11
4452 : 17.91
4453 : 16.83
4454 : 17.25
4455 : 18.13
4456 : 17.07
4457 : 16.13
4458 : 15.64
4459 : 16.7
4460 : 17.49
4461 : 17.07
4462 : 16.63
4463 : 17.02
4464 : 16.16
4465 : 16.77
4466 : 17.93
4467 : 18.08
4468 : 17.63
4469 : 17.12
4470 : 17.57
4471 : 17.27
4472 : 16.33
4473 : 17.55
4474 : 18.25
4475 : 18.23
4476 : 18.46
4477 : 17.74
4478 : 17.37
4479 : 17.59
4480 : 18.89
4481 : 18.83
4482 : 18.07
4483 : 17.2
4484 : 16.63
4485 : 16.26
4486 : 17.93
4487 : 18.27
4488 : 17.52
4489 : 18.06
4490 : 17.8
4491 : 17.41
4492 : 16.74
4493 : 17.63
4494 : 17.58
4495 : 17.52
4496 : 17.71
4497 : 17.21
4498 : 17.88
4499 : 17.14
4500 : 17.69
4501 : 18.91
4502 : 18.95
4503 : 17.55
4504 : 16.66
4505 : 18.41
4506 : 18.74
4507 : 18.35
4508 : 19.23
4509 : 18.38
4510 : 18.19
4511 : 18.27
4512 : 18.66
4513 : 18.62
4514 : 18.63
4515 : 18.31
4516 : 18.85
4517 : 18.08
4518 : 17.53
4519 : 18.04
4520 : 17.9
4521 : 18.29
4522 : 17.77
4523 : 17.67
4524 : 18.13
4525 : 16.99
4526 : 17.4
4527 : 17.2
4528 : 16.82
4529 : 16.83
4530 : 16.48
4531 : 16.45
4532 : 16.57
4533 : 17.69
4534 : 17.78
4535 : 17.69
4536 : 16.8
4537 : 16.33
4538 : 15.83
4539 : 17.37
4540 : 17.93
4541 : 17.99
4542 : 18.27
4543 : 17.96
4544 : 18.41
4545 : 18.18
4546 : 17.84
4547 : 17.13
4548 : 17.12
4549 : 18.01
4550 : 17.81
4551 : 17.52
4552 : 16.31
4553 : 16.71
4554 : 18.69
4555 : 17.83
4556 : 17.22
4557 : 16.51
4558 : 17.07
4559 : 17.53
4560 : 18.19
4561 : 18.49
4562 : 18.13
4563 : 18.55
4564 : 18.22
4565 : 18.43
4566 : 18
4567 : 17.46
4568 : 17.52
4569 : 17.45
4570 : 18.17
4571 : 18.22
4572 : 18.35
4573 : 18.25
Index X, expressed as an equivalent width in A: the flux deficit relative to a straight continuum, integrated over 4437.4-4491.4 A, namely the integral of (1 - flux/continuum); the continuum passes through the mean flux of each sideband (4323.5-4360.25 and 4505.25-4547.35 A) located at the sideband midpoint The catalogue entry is -1.2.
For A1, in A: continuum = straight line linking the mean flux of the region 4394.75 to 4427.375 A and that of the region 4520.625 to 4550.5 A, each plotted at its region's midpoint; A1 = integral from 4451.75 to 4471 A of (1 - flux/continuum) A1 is 0.3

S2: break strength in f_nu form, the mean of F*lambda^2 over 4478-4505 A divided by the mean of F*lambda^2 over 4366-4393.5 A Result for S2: 1.10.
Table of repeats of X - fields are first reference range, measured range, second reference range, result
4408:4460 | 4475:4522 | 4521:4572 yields -1.25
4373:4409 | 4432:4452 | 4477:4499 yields -0.23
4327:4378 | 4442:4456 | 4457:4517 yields -0.24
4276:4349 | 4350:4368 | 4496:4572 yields -1.16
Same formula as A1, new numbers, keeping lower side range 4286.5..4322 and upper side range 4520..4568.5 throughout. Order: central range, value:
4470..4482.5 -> -0.8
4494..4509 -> -0.8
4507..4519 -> -0.9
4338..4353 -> 0.9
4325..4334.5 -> -0.7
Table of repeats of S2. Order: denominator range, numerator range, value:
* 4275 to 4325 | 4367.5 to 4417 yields 1.16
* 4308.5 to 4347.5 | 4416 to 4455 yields 1.21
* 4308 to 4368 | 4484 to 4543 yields 1.22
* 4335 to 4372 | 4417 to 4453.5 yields 1.14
